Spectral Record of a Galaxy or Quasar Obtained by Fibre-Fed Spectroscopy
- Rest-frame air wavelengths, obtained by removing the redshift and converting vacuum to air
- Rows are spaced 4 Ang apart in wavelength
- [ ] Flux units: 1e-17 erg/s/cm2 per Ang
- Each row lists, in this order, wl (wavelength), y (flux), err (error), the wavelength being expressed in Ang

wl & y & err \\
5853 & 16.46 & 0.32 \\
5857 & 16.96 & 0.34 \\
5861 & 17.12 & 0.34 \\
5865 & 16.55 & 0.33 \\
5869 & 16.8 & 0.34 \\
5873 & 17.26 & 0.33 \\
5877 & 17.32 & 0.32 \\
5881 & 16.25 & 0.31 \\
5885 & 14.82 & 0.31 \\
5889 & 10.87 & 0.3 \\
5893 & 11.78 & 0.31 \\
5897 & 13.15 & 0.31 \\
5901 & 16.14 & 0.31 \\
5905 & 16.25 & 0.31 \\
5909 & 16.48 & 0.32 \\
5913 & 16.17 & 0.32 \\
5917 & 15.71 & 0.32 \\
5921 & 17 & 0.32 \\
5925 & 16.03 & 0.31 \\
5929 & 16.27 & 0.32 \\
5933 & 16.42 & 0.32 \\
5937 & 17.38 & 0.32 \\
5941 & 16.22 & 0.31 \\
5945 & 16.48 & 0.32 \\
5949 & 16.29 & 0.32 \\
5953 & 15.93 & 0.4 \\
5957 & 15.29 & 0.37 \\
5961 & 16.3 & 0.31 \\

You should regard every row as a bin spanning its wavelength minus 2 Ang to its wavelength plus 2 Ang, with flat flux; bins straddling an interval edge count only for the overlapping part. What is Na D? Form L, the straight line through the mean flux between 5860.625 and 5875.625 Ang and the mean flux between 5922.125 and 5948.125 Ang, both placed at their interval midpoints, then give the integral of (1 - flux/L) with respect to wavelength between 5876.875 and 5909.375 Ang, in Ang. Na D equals 4.3 Ang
